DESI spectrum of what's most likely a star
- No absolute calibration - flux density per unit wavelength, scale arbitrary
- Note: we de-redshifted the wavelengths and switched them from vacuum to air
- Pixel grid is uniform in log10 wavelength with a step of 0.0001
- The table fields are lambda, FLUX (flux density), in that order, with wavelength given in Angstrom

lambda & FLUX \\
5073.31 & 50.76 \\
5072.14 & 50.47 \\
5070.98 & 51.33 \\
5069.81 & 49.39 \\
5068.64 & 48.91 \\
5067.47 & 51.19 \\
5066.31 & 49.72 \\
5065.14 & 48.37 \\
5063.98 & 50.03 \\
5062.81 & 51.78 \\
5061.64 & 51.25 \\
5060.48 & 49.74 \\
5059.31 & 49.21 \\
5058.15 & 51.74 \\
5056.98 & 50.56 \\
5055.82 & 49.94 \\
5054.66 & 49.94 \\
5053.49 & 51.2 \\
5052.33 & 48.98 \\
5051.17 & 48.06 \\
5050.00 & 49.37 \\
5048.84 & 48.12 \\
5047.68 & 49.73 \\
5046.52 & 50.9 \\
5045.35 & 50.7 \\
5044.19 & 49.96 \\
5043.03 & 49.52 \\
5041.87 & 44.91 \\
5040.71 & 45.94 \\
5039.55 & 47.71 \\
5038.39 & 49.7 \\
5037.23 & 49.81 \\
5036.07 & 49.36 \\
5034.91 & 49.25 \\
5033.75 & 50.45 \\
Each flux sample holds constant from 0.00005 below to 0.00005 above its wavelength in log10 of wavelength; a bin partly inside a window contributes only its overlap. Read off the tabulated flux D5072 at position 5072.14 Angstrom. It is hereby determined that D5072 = 50.47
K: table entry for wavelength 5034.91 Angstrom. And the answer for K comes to 49.25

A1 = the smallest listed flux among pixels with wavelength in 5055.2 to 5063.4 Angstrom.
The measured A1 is 49.21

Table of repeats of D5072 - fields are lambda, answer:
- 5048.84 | 48.12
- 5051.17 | 48.06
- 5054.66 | 49.94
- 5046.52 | 50.9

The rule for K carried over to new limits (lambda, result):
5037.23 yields 49.81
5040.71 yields 45.94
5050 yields 49.37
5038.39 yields 49.7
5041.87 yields 44.91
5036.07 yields 49.36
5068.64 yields 48.91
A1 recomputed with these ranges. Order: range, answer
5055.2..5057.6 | 49.94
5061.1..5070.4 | 48.37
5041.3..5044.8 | 44.91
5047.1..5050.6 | 48.12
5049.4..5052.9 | 48.06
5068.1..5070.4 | 48.91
